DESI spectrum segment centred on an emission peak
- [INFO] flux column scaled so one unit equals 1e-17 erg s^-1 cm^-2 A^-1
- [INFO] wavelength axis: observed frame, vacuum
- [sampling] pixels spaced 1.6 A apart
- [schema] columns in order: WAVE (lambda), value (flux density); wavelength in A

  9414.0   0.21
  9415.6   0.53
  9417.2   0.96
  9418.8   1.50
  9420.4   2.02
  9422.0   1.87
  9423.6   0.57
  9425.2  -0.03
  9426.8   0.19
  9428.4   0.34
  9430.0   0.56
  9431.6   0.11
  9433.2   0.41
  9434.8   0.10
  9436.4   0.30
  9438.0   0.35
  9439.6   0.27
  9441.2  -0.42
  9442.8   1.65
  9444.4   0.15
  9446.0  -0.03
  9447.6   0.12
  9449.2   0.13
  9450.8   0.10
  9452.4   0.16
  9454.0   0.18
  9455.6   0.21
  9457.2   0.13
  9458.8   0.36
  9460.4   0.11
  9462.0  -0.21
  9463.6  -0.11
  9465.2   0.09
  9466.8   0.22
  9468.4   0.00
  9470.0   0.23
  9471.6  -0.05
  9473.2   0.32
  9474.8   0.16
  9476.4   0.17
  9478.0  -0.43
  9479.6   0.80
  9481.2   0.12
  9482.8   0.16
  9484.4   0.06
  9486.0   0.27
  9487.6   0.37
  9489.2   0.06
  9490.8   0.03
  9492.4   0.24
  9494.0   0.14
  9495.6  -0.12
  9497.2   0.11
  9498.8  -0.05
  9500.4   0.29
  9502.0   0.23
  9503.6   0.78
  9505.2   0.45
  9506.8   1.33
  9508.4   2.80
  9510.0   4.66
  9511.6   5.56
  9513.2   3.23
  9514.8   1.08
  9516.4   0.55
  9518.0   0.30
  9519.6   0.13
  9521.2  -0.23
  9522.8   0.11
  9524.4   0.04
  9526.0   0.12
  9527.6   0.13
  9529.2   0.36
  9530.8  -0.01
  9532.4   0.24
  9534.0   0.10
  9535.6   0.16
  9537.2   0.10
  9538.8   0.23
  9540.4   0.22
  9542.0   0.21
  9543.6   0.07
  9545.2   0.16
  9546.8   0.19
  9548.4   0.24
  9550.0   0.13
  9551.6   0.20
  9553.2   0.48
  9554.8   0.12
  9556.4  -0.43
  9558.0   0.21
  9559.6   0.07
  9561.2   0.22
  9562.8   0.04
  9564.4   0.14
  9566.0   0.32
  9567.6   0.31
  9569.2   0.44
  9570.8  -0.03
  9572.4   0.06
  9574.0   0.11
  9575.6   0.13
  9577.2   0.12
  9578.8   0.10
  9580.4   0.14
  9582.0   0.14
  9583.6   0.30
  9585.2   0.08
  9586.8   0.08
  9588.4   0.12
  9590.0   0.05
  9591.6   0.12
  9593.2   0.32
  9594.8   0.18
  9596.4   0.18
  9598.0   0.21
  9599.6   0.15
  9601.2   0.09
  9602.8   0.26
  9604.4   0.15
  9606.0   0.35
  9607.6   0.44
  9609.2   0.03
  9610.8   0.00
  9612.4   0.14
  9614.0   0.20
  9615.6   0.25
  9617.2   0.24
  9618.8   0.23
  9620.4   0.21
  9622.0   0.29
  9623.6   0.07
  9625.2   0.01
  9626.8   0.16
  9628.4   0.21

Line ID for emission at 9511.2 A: [O III] 5007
